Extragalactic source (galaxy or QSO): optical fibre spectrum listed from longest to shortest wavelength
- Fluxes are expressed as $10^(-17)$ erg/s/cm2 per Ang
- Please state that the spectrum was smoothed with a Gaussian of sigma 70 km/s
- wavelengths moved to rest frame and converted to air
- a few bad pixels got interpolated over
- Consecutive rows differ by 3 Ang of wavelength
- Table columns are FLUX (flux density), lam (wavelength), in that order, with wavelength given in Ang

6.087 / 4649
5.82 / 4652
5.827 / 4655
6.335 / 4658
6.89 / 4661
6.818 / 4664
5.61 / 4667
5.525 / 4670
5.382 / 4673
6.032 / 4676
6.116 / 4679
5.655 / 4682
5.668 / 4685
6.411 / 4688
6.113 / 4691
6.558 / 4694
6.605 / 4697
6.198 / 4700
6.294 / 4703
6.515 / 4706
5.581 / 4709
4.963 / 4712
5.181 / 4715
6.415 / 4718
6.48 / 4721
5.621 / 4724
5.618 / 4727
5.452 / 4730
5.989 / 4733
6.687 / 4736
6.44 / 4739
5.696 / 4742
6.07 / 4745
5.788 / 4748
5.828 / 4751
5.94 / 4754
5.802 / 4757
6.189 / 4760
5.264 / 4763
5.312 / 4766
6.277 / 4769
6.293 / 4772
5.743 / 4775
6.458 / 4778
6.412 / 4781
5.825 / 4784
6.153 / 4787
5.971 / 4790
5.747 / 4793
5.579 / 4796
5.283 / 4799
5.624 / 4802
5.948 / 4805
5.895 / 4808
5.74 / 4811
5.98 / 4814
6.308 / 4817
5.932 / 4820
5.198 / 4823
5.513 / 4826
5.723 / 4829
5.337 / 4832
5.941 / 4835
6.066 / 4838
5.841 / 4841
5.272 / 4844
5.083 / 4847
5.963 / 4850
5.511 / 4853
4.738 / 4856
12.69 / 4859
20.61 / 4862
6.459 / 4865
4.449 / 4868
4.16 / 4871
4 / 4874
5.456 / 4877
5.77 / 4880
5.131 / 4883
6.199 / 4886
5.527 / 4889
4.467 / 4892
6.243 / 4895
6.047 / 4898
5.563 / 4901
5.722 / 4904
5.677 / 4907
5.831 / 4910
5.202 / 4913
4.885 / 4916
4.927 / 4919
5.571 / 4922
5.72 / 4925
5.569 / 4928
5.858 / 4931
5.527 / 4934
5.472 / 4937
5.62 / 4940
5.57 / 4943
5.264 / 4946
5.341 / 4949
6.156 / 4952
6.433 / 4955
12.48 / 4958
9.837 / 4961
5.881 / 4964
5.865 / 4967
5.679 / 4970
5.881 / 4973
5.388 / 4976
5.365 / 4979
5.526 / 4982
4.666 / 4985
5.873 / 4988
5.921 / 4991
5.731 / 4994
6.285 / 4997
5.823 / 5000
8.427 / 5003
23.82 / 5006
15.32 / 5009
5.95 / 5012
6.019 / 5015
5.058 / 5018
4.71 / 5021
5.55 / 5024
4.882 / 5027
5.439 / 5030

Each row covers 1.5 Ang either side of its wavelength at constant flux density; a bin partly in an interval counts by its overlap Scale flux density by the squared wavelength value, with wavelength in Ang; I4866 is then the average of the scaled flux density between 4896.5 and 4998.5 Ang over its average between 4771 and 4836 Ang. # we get 1.08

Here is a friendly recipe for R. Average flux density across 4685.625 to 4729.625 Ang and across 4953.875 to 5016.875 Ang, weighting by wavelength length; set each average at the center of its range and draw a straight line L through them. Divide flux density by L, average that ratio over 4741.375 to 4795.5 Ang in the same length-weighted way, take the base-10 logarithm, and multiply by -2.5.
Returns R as 0.08 mag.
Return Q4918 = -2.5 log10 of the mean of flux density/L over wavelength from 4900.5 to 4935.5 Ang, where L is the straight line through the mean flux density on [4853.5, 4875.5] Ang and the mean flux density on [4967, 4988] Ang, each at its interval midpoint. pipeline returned 0.23 mag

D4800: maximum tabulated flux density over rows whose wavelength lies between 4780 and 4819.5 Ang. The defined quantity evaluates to 6.412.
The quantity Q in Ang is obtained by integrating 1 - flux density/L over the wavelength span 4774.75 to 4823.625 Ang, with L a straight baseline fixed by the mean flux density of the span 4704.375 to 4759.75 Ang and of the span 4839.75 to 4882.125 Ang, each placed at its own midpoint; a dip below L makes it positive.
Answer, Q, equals 3.8 Ang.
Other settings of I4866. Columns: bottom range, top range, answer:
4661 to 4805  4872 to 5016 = 1.19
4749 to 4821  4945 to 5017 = 1.37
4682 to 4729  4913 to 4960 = 1.11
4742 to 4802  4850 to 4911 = 1.16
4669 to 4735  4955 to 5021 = 1.43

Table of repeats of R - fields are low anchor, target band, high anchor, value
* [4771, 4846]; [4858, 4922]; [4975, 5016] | 0.053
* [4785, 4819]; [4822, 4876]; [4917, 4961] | -0.106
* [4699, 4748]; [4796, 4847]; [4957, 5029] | 0.130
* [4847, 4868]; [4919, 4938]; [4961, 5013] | 0.403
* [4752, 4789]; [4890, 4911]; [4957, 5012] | 0.255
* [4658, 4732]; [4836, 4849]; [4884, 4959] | 0.055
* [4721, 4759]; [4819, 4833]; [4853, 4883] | 0.239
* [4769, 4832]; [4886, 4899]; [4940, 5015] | 0.181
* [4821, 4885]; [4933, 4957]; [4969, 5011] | 0.258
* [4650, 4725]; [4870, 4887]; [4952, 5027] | 0.317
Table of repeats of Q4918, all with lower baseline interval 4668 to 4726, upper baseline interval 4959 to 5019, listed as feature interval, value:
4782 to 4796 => 0.09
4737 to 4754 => 0.04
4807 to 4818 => 0.10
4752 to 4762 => 0.06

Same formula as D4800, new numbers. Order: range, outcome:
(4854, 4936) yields 20.61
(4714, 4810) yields 6.687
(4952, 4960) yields 12.48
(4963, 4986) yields 5.881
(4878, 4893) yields 6.199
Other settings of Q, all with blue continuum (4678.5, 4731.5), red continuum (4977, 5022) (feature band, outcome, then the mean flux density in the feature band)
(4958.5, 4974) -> 0.86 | 7.03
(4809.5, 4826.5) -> 2.09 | 5.79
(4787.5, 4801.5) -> 1.72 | 5.68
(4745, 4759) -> 0.80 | 5.88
